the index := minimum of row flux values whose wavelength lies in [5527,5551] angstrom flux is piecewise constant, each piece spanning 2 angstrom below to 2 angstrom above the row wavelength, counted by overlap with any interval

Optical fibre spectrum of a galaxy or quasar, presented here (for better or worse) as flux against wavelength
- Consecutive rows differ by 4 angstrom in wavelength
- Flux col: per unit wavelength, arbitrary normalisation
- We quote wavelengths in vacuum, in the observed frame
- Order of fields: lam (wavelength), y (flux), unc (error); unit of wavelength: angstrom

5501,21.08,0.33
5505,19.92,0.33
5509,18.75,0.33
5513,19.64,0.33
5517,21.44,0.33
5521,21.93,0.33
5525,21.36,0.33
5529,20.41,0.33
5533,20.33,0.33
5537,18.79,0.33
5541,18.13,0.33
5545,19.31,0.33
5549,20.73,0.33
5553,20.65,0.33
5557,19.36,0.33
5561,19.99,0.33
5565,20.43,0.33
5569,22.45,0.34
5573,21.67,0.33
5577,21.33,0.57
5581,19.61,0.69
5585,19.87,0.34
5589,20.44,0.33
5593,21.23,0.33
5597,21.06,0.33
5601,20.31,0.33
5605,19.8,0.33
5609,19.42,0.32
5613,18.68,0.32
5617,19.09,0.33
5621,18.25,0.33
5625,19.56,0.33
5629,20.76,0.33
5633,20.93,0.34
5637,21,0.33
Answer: 18.13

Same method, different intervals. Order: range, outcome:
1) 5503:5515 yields 18.75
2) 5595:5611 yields 19.42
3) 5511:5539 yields 18.79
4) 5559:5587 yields 19.61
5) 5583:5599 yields 19.87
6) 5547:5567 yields 19.36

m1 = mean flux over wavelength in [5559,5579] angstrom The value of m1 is 21.2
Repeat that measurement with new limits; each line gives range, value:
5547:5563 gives 20.2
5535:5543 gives 18.5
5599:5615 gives 19.6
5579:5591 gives 20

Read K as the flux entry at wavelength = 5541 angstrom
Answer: 18.13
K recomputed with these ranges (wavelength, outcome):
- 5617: 19.09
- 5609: 19.42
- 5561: 19.99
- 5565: 20.43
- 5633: 20.93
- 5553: 20.65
